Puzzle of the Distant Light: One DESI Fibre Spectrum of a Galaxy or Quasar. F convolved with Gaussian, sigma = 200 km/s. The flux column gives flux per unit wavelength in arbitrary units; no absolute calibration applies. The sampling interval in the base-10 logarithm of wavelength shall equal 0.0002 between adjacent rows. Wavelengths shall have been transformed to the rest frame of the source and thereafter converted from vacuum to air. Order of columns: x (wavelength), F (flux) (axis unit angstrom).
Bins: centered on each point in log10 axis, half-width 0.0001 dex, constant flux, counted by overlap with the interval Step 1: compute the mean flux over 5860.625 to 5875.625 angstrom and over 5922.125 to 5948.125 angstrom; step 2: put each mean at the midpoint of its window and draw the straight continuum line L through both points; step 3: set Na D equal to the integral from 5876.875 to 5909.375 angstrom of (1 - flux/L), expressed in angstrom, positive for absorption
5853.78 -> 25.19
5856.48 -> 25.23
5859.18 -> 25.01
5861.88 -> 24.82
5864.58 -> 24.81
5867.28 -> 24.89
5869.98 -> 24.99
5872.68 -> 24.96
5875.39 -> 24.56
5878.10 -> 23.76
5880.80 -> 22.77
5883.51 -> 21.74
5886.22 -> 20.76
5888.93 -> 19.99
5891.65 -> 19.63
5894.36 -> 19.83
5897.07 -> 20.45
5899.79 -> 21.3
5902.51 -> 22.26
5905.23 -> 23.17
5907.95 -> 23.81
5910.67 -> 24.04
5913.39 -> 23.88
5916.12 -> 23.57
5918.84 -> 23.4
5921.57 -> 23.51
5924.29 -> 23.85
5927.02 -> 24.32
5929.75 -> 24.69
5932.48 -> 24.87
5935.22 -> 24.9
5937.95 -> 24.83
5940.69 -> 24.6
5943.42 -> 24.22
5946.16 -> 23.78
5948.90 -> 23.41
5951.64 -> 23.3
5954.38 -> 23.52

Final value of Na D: 4.0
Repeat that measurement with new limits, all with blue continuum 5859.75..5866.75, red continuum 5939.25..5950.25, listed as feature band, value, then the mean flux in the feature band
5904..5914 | 0.27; 23.7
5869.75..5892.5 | 1.98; 22.5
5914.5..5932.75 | 0.18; 24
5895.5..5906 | 1.19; 21.7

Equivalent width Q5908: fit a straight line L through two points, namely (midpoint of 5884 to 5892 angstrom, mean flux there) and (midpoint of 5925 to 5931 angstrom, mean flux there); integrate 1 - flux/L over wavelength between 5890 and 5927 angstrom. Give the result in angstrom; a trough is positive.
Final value -0.2 angstrom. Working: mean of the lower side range 20.3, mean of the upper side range 24.4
